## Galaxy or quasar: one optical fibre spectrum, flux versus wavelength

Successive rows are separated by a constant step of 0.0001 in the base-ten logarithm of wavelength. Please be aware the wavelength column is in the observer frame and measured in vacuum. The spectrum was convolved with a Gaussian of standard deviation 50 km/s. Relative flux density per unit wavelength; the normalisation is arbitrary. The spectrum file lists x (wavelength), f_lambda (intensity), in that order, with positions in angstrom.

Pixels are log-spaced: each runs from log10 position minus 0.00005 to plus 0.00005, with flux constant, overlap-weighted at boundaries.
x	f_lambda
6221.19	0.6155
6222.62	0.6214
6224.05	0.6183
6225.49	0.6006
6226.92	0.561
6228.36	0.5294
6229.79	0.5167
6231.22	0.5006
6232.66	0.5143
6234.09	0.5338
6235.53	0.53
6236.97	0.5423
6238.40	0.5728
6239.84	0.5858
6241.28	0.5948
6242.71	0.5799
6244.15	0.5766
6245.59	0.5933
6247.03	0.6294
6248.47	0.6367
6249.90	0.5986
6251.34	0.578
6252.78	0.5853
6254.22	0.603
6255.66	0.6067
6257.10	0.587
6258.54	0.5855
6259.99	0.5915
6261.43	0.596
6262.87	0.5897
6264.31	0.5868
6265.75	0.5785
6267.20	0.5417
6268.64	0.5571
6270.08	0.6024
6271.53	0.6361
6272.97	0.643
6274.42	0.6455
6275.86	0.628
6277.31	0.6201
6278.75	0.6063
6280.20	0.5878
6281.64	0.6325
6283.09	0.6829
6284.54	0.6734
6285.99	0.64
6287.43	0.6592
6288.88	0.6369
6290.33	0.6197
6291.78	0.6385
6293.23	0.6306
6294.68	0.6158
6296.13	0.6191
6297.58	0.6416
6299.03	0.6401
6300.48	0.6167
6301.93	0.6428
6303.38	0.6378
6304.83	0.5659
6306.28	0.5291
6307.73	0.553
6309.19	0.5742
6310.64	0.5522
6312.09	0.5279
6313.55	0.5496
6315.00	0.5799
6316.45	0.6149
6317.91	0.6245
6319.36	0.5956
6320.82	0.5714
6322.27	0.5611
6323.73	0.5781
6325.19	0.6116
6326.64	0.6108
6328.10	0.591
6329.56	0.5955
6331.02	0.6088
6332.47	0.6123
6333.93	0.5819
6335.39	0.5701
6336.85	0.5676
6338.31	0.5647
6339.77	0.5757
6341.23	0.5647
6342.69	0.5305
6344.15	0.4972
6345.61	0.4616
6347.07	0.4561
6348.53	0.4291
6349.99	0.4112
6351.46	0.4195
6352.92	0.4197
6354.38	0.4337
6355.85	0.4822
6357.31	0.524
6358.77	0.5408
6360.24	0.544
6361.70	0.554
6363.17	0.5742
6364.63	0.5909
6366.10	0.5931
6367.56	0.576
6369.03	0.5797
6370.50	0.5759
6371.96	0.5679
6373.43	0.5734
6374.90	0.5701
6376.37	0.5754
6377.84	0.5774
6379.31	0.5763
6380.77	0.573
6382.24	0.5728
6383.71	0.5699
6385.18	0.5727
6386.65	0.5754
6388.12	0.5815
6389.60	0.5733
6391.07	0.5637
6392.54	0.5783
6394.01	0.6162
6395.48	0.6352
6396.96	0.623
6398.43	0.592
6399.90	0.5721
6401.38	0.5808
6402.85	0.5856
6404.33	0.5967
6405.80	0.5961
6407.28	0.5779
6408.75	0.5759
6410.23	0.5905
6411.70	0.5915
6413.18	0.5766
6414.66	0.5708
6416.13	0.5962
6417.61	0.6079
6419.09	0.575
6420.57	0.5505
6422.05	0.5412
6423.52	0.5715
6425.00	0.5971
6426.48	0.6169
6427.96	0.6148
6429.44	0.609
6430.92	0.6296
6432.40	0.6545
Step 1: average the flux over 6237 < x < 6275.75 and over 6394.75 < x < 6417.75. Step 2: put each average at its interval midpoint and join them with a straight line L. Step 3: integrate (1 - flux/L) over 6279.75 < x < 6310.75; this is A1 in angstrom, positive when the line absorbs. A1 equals -1.3 angstrom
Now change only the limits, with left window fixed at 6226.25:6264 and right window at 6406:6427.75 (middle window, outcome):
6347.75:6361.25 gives 2.6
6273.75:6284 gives -1.0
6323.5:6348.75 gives 0.9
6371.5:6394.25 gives 0.2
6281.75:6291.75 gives -1.3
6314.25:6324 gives -0.2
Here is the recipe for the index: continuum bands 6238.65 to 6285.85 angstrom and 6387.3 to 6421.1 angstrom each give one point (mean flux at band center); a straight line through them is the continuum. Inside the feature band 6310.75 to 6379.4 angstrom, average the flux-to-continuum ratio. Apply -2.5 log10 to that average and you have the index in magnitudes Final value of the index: 0.08 mag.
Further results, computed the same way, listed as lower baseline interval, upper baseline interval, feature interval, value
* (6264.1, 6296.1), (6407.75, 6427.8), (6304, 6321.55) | 0.08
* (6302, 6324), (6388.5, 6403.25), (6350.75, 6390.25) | 0.07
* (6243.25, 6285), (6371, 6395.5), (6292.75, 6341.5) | 0.01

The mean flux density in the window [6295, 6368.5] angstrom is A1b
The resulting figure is 0.558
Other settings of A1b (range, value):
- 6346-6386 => 0.534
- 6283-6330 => 0.604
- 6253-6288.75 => 0.612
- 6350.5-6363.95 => 0.498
